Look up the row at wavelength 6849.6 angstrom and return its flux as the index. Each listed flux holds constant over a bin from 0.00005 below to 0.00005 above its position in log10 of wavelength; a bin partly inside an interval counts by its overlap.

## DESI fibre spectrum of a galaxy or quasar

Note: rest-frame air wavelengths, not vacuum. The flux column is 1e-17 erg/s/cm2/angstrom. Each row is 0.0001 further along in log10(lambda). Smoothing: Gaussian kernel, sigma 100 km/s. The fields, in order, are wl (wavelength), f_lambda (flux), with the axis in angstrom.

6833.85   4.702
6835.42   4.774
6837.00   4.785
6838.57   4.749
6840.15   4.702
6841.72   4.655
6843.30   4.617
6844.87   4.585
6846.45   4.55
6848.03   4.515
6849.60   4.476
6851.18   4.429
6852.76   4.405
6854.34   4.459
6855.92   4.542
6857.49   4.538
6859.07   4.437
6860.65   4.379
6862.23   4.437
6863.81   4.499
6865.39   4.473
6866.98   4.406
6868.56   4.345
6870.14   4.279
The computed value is 4.476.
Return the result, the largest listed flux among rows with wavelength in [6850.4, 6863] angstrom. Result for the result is 4.542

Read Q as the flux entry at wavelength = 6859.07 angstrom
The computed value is 4.437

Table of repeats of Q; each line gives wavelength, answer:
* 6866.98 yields 4.406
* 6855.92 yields 4.542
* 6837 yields 4.785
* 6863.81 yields 4.499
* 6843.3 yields 4.617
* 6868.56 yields 4.345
